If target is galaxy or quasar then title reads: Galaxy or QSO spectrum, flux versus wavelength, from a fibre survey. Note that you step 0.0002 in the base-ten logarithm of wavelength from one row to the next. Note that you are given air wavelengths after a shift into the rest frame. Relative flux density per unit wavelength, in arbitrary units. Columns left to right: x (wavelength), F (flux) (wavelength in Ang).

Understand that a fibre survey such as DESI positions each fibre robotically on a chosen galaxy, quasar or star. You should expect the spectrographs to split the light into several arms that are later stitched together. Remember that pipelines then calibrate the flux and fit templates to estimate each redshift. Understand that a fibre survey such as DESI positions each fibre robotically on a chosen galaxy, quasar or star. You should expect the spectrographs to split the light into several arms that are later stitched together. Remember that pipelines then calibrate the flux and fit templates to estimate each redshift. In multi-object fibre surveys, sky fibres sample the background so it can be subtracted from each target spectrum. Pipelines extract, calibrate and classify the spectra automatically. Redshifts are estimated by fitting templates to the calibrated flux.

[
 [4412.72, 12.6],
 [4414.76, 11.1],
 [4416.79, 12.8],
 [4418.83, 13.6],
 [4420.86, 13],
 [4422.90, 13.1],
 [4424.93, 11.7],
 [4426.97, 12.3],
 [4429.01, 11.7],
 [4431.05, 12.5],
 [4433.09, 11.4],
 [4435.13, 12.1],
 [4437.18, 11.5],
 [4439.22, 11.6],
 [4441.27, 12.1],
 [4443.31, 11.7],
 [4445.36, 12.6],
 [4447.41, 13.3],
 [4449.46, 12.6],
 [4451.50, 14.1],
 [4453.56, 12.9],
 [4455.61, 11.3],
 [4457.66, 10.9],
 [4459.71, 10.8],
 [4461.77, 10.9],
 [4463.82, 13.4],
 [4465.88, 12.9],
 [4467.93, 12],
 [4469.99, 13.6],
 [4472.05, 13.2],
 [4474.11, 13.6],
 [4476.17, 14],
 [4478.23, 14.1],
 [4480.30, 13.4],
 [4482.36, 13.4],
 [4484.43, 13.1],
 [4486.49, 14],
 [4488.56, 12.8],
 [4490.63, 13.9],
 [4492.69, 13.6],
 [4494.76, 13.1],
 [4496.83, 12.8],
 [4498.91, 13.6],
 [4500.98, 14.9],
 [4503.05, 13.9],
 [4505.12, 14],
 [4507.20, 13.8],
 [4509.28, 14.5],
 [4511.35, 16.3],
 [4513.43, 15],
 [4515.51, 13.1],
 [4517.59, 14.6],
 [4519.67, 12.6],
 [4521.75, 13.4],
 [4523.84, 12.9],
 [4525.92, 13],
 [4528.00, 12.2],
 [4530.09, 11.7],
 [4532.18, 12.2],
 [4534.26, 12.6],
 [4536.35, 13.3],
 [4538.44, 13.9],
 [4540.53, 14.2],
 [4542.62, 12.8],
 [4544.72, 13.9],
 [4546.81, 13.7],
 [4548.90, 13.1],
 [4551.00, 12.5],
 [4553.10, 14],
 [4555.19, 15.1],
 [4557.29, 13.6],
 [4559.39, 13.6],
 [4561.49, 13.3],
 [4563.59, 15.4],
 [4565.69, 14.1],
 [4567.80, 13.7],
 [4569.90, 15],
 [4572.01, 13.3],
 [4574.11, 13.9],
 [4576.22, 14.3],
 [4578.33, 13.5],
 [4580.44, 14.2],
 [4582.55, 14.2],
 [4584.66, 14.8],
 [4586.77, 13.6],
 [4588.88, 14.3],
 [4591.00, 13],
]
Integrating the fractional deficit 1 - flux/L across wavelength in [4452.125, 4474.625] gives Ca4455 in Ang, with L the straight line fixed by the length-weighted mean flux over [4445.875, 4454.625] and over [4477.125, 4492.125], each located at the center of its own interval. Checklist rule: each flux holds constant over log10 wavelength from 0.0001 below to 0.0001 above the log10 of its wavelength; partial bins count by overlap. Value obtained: 1.68 Ang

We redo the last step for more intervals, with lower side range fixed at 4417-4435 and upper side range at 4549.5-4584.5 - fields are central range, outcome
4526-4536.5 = 0.94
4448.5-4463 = 0.91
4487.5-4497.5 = -0.08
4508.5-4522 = -0.85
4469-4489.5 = -0.81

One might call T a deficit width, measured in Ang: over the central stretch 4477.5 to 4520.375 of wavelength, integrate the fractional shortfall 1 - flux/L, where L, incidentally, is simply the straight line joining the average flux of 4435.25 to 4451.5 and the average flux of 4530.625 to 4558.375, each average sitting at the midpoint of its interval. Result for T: -3.0 Ang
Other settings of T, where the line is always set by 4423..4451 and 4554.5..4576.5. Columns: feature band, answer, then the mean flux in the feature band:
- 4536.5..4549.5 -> 0.1 Ang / 13.6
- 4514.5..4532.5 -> 0.8 Ang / 12.9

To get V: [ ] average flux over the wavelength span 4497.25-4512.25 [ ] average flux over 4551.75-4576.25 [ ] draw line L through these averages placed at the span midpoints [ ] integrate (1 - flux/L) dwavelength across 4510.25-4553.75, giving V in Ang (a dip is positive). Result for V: 2.6 Ang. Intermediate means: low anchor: 14.3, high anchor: 14.1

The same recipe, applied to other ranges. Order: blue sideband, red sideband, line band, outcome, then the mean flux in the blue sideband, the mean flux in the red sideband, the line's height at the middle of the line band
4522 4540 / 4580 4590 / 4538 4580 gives -1.00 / 12.8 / 14.2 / 13.5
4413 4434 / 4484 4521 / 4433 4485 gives 1.83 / 12.3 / 13.9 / 13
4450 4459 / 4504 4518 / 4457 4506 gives 0.53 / 12.3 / 14.5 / 13.3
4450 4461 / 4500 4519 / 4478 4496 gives -0.06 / 12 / 14.4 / 13.4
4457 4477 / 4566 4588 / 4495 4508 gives -0.77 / 12.5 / 14.1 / 13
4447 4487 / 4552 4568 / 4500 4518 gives -1.37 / 12.9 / 14.1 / 13.4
